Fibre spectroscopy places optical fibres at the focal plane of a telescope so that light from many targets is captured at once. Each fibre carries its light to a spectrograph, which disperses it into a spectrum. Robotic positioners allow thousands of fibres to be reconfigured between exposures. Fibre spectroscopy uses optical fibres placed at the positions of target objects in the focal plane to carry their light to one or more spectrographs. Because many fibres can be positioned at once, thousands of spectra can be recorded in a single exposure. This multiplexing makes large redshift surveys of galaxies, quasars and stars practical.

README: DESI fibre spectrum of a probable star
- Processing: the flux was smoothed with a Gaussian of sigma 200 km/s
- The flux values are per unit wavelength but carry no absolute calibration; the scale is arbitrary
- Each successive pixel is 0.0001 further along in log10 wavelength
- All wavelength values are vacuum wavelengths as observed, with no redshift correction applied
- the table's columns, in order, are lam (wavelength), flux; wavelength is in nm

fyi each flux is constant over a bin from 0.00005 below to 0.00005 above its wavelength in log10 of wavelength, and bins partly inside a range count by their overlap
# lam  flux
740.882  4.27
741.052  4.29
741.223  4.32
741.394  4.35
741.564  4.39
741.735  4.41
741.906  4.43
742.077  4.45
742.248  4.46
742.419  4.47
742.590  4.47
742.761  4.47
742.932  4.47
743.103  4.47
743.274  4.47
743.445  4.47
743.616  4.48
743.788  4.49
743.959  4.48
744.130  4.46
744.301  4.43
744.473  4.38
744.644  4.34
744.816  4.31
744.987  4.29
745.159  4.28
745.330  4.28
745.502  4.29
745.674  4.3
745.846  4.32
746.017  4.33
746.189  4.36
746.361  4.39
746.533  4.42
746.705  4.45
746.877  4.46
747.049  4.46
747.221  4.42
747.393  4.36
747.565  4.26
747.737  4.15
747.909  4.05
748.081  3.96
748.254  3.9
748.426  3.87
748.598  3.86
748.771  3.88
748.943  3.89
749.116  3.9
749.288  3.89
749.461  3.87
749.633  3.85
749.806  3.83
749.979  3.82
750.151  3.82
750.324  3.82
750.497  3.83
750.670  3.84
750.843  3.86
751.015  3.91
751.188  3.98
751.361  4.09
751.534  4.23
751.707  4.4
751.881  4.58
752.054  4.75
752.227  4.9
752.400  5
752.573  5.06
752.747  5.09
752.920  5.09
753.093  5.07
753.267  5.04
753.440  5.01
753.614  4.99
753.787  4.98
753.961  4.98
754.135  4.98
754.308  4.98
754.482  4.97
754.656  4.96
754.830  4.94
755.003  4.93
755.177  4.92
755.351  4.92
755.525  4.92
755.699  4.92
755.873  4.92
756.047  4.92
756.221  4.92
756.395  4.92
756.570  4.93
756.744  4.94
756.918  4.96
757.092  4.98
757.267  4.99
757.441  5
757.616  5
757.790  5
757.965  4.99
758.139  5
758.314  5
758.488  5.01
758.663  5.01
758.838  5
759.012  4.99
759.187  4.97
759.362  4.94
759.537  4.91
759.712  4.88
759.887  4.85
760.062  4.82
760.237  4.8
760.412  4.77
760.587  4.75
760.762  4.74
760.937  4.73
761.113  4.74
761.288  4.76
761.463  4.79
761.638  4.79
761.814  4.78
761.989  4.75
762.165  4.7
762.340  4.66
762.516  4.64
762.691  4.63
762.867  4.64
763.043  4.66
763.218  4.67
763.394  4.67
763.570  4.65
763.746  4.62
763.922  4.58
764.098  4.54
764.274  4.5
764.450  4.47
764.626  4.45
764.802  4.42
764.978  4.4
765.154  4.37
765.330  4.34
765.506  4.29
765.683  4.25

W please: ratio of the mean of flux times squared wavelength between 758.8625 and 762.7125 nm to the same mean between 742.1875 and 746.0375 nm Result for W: 1.14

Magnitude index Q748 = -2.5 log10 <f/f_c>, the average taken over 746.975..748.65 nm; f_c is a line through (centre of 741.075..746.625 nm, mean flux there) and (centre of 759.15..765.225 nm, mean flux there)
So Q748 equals 0.08 mag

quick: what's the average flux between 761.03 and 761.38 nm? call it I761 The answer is 4.76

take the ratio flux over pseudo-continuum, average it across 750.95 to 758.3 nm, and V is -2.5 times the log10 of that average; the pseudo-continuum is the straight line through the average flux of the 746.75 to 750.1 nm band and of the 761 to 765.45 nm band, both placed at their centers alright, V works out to -0.14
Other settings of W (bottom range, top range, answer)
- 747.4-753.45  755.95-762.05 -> 1.18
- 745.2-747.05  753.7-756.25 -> 1.16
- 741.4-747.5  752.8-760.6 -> 1.16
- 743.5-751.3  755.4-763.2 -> 1.21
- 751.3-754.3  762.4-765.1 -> 0.97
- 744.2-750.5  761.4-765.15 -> 1.16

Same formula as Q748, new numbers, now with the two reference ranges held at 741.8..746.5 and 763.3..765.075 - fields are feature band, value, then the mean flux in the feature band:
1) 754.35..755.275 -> -0.11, 4.94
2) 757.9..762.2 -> -0.08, 4.86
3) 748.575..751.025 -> 0.15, 3.86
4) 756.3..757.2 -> -0.11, 4.94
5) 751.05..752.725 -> -0.02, 4.55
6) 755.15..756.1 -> -0.10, 4.92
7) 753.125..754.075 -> -0.12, 5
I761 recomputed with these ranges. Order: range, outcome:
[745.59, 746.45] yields 4.34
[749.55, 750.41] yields 3.83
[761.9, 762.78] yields 4.68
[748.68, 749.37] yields 3.89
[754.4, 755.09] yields 4.95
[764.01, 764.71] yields 4.49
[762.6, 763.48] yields 4.66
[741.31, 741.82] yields 4.39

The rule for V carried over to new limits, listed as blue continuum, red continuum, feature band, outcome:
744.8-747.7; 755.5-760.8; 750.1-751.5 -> 0.17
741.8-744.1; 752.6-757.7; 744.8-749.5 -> 0.11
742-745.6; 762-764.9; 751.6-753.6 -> -0.09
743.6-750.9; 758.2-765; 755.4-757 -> -0.09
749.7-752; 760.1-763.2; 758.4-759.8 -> -0.09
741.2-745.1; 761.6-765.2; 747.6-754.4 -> 0.04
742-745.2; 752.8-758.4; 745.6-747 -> 0.04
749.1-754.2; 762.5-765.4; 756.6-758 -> -0.12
